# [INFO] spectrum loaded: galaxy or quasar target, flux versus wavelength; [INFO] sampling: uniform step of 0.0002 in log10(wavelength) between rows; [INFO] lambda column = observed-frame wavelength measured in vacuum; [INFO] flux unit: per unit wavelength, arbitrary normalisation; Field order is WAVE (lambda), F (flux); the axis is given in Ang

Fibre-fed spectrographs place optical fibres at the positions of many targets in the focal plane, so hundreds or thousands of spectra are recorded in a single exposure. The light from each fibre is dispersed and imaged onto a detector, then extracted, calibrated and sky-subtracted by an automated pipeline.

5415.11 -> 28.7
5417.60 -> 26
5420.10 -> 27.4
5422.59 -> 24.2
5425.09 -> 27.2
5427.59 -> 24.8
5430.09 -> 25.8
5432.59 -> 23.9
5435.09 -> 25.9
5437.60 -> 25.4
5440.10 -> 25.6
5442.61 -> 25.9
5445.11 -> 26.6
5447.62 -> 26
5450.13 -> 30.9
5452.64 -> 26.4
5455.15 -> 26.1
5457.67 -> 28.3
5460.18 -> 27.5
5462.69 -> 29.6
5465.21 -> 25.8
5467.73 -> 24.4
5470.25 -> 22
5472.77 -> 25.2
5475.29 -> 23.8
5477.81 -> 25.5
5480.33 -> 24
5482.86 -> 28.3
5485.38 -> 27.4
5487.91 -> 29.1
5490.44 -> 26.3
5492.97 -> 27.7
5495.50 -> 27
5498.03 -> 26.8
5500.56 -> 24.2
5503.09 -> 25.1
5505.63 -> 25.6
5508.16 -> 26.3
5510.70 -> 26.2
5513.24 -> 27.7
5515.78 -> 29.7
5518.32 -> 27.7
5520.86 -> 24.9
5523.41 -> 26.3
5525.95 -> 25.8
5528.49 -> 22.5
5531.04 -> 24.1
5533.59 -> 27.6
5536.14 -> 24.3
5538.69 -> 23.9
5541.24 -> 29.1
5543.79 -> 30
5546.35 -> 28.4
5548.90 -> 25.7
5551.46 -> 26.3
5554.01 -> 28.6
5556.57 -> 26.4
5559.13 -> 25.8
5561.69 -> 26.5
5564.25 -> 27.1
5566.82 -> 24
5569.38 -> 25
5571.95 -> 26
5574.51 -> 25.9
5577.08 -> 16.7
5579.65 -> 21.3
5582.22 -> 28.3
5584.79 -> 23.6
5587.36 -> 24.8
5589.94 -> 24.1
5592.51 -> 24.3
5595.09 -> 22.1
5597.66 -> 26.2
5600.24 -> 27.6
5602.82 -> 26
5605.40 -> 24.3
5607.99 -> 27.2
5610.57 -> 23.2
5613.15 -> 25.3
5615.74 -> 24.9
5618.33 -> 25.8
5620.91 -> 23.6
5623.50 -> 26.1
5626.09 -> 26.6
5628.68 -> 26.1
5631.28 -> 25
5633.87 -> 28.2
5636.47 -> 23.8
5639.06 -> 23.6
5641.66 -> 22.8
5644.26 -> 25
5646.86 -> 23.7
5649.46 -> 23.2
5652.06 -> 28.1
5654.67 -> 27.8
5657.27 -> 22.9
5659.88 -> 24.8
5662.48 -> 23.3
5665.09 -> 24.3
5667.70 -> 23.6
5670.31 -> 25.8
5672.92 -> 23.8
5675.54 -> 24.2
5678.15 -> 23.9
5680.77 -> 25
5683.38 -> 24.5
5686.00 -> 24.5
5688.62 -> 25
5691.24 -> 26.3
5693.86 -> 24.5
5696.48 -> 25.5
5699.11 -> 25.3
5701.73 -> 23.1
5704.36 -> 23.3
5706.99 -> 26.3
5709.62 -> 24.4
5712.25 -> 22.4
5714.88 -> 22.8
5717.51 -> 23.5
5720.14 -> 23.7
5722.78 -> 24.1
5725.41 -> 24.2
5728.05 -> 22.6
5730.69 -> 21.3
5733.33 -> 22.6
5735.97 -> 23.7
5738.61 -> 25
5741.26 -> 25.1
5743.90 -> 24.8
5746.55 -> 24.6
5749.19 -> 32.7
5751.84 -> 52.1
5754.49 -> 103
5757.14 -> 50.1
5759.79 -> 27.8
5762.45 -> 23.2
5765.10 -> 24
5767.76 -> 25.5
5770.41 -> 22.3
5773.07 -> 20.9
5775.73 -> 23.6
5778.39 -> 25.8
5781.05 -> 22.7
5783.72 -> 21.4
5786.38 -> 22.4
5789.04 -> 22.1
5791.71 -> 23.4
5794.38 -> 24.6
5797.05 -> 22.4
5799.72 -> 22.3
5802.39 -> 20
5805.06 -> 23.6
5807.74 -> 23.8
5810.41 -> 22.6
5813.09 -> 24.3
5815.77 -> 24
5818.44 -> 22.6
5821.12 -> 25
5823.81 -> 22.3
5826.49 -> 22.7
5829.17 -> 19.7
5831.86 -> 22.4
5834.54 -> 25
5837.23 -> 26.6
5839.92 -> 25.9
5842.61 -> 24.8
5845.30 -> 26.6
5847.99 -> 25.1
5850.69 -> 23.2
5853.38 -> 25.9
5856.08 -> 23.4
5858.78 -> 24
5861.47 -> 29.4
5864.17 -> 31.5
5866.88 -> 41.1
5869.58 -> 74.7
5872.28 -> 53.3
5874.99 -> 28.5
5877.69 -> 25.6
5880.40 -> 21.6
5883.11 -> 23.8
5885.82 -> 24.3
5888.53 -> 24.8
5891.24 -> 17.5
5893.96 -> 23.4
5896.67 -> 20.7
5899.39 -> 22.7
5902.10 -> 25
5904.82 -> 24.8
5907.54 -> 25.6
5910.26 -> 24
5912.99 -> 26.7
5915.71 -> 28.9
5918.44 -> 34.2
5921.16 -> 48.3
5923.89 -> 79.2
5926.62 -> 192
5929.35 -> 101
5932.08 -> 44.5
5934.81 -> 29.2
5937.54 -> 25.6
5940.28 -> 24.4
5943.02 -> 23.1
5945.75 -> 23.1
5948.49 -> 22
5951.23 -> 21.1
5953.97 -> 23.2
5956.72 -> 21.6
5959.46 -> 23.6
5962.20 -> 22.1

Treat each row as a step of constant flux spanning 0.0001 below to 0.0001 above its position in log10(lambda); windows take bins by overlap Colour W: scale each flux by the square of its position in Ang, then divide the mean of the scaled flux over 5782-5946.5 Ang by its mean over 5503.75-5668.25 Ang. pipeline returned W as 1.38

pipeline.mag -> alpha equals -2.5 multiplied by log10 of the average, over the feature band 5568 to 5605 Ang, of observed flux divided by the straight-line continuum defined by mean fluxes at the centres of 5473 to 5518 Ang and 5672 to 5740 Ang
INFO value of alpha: 0.04 mag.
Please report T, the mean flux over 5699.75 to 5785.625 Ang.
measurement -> 28.2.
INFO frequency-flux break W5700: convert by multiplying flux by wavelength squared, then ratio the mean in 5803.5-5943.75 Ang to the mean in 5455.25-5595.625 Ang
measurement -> 1.46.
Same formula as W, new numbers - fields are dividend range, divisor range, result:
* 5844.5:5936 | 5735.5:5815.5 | 1.41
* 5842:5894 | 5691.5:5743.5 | 1.31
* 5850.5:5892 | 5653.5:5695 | 1.36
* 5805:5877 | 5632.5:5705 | 1.22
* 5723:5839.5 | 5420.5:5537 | 1.14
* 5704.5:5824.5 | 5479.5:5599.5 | 1.12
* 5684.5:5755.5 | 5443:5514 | 1.16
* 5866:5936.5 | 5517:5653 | 1.84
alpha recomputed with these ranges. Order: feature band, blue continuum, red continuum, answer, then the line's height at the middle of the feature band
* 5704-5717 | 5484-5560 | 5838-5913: 0.150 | 27.4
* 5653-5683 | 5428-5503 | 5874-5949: 0.261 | 31.2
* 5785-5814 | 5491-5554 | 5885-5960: 0.420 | 33.6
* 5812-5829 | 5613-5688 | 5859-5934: 0.477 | 36.1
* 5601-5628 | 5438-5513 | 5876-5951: 0.172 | 29.7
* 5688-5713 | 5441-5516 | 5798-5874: 0.109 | 27.2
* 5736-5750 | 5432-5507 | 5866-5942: 0.331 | 35.2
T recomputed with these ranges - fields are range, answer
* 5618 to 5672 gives 24.9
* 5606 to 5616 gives 25.1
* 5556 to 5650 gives 24.9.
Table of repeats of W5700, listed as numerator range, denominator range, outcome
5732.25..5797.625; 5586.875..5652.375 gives 1.24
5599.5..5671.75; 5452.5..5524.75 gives 1.00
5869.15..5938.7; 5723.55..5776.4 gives 1.39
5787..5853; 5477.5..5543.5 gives 1.00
